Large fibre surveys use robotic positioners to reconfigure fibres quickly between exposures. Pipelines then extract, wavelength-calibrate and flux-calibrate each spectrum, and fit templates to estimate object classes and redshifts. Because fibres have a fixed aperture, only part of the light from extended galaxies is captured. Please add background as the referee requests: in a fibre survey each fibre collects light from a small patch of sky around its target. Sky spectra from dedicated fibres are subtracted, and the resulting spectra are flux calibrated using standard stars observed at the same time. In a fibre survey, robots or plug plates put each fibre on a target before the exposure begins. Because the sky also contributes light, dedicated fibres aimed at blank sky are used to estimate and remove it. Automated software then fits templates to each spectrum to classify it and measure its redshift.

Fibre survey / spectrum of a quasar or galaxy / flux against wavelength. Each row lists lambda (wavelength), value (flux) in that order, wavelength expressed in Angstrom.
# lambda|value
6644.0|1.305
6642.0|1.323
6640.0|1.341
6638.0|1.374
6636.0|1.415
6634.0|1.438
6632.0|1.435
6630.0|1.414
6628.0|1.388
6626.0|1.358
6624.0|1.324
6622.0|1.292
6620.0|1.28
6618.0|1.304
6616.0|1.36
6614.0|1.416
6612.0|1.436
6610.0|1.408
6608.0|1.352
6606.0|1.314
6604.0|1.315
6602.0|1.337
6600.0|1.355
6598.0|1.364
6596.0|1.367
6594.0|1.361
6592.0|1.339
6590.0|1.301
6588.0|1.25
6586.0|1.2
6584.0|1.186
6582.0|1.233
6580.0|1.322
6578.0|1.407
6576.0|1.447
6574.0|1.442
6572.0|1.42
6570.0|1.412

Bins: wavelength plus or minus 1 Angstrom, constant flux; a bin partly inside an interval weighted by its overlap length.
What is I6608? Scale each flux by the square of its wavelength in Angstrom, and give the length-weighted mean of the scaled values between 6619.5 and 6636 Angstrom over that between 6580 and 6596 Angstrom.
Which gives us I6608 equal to 1.09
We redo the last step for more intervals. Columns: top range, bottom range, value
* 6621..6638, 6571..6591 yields 1.06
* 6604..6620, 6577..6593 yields 1.07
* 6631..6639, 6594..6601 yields 1.05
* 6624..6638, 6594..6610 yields 1.05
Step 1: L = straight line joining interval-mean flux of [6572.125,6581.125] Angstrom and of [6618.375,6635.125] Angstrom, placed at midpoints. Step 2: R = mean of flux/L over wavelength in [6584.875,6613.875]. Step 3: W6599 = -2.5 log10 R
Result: 0.04 mag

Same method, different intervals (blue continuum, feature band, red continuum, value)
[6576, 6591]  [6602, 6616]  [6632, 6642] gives -0.03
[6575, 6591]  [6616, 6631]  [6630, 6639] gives 0.04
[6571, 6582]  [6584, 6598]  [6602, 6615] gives 0.07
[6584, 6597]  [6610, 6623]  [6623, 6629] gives -0.01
